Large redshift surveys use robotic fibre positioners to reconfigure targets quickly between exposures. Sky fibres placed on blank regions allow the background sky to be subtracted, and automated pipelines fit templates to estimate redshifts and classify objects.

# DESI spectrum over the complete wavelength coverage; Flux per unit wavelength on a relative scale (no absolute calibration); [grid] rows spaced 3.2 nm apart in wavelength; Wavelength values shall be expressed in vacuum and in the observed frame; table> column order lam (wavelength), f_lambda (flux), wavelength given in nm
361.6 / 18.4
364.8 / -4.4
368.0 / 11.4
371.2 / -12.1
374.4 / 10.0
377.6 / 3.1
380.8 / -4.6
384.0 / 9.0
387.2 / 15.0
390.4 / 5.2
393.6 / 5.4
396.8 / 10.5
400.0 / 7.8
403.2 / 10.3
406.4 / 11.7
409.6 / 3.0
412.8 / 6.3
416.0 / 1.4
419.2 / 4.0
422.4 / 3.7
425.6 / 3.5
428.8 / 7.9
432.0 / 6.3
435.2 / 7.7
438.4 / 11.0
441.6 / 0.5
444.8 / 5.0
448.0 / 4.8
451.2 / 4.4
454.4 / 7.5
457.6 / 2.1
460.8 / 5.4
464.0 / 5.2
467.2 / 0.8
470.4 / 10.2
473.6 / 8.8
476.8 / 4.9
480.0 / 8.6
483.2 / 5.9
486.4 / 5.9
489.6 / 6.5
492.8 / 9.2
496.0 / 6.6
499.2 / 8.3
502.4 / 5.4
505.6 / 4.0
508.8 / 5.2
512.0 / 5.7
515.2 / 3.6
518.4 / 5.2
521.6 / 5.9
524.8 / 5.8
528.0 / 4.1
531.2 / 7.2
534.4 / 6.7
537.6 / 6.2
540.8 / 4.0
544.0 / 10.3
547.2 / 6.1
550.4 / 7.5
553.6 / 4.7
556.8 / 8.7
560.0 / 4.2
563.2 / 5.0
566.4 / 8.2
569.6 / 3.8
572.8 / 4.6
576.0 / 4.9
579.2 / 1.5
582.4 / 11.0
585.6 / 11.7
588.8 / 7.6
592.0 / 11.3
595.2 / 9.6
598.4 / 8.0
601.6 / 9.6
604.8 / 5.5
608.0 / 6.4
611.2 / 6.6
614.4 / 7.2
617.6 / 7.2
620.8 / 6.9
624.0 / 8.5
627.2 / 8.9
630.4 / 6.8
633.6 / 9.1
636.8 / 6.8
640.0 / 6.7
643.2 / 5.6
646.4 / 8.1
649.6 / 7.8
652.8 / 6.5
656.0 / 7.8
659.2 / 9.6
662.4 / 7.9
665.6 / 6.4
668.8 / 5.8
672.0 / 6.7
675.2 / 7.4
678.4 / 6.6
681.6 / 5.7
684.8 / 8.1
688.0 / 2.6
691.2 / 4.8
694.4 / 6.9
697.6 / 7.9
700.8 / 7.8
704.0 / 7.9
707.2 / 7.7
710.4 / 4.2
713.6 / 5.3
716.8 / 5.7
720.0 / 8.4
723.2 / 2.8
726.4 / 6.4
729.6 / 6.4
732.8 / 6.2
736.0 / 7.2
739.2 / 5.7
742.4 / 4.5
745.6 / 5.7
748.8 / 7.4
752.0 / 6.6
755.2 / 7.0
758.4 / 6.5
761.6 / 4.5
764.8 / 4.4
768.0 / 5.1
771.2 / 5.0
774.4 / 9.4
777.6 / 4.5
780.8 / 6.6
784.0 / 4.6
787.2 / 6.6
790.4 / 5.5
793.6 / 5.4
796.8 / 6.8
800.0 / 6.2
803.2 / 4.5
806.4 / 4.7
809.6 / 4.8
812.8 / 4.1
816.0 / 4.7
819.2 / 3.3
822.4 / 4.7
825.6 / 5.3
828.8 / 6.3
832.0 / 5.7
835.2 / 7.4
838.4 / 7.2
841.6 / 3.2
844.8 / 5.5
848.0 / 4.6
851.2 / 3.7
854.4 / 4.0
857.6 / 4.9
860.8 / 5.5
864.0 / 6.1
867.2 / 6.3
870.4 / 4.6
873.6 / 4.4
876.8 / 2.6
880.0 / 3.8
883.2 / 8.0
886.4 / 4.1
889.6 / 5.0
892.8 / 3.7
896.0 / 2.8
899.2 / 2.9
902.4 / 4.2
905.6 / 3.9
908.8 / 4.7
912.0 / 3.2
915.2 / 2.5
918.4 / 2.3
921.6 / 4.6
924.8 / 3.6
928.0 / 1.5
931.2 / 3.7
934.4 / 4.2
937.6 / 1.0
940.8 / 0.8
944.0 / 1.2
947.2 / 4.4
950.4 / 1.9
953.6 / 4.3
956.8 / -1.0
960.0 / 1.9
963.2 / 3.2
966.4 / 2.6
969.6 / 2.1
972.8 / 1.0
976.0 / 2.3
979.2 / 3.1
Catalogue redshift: 0.18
